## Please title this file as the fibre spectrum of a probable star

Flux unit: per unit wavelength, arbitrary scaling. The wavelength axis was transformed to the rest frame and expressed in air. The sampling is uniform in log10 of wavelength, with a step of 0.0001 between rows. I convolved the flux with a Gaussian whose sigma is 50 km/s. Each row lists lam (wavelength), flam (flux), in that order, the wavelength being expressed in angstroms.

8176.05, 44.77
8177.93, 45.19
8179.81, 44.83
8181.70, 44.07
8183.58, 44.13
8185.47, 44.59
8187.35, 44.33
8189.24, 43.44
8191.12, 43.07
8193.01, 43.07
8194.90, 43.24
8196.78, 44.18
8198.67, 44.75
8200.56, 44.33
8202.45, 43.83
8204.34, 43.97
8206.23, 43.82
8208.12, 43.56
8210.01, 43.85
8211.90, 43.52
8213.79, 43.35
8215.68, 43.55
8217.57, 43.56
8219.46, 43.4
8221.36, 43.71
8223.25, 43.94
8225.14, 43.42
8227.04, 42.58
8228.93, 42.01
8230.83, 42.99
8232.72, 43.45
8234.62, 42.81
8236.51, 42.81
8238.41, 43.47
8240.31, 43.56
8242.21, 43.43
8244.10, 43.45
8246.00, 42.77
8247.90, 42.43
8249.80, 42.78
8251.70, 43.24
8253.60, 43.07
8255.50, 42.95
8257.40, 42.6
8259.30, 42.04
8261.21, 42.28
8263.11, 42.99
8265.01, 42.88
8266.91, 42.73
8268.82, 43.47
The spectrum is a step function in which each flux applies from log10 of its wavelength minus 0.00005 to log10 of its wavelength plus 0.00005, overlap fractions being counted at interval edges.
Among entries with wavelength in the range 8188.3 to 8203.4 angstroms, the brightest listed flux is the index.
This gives 44.75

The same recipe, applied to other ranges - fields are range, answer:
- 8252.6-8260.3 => 43.07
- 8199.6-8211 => 44.33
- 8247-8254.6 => 43.24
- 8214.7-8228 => 43.94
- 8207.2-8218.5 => 43.85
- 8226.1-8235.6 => 43.45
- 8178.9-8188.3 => 44.83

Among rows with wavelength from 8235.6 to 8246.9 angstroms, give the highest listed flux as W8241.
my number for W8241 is 43.56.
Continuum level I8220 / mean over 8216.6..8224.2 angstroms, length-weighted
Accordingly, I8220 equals 43.7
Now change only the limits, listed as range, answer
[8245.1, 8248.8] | 42.6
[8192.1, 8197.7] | 43.5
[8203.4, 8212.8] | 43.7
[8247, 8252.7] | 42.8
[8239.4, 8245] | 43.5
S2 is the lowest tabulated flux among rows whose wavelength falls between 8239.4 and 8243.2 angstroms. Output 43.43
